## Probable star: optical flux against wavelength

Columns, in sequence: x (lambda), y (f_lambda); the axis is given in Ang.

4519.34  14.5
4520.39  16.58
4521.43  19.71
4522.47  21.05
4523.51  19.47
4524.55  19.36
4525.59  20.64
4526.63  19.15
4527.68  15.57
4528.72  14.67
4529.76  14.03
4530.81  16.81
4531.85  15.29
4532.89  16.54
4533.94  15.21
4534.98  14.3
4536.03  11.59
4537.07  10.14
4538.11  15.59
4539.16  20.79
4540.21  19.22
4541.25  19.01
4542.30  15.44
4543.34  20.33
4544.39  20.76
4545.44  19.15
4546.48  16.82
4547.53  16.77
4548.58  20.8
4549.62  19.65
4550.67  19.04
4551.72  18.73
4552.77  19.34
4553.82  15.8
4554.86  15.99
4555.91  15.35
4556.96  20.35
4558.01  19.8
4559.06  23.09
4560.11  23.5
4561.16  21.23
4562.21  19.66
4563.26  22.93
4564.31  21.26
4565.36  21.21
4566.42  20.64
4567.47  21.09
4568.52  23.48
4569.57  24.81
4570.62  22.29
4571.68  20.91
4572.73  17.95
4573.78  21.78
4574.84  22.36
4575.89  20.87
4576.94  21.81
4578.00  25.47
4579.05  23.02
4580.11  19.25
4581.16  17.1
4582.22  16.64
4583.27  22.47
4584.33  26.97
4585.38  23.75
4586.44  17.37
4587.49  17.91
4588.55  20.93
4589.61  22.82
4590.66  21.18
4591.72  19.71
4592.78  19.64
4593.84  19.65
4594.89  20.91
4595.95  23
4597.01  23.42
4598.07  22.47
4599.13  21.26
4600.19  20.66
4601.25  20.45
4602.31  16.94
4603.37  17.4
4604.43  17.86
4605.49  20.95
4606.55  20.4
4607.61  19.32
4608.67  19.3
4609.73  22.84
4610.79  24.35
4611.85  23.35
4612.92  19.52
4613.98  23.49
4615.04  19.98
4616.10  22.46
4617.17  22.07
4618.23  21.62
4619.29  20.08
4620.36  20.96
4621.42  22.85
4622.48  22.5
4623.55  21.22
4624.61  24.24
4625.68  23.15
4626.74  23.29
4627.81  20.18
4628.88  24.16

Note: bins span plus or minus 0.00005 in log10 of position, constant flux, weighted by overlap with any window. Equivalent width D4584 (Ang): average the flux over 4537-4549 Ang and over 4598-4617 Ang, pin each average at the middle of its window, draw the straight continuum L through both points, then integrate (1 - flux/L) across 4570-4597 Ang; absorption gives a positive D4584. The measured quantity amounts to -1.8 Ang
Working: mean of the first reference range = 18.2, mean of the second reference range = 20.7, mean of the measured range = 21.1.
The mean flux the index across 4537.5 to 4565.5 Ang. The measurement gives 19.3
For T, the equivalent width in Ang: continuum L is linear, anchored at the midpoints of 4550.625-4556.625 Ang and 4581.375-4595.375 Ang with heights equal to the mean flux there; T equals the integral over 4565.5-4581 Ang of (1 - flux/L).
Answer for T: -2.0 Ang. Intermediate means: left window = 17.3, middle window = 21.7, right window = 20.7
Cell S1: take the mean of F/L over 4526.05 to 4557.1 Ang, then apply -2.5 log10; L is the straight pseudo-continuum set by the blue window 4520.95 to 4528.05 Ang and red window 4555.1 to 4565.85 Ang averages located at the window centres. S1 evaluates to 0.174 mag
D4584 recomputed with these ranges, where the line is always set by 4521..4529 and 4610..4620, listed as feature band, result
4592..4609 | 0.9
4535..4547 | 1.4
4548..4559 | 0.6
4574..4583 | -0.1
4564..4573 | -0.6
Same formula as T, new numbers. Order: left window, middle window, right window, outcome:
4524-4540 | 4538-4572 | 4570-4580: -1.4 Ang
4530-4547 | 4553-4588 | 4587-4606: -4.0 Ang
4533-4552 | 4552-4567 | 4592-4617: -1.4 Ang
